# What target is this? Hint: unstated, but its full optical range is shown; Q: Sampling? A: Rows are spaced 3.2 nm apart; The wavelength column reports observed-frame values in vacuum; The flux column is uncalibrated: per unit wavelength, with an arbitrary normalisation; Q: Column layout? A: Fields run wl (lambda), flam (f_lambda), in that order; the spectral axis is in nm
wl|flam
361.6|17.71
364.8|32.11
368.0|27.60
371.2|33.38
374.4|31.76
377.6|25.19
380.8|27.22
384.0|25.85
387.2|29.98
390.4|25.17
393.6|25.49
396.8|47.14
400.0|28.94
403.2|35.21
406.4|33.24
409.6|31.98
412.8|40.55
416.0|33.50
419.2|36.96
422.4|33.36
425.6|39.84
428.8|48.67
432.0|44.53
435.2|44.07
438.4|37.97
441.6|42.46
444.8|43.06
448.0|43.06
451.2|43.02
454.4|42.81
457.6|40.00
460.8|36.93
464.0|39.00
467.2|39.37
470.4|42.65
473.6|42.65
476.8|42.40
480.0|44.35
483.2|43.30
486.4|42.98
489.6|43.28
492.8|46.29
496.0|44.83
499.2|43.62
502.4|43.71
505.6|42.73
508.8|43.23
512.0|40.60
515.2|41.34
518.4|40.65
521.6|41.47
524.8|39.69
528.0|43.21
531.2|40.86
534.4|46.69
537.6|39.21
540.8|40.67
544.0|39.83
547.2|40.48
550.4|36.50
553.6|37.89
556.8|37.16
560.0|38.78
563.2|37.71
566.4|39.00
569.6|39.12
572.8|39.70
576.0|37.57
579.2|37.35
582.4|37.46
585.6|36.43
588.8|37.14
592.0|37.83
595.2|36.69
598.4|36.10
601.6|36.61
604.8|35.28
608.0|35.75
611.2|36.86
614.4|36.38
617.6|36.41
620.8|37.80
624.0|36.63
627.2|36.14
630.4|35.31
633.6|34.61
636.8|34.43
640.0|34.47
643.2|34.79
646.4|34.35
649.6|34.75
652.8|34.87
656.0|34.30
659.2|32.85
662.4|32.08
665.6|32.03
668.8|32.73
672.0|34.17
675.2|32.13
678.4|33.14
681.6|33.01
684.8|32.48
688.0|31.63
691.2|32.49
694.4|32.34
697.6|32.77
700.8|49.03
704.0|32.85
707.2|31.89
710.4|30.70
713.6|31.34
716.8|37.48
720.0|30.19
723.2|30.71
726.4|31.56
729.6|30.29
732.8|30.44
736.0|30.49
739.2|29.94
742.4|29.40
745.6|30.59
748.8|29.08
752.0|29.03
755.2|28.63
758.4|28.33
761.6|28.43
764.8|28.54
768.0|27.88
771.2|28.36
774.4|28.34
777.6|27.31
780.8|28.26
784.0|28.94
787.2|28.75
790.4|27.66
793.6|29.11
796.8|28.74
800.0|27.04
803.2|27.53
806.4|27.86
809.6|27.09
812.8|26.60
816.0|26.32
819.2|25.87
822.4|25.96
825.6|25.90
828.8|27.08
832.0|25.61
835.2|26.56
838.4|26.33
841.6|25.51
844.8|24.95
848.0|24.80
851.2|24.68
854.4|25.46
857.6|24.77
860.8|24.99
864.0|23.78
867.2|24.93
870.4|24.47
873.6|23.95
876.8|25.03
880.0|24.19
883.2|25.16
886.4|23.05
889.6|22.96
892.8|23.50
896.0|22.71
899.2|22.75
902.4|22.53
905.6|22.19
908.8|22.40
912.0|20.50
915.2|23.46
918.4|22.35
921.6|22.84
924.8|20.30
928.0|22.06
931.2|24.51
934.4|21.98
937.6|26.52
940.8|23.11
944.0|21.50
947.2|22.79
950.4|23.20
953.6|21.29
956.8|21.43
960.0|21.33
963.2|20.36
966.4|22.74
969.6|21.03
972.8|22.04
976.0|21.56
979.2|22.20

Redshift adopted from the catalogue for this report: 0.066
